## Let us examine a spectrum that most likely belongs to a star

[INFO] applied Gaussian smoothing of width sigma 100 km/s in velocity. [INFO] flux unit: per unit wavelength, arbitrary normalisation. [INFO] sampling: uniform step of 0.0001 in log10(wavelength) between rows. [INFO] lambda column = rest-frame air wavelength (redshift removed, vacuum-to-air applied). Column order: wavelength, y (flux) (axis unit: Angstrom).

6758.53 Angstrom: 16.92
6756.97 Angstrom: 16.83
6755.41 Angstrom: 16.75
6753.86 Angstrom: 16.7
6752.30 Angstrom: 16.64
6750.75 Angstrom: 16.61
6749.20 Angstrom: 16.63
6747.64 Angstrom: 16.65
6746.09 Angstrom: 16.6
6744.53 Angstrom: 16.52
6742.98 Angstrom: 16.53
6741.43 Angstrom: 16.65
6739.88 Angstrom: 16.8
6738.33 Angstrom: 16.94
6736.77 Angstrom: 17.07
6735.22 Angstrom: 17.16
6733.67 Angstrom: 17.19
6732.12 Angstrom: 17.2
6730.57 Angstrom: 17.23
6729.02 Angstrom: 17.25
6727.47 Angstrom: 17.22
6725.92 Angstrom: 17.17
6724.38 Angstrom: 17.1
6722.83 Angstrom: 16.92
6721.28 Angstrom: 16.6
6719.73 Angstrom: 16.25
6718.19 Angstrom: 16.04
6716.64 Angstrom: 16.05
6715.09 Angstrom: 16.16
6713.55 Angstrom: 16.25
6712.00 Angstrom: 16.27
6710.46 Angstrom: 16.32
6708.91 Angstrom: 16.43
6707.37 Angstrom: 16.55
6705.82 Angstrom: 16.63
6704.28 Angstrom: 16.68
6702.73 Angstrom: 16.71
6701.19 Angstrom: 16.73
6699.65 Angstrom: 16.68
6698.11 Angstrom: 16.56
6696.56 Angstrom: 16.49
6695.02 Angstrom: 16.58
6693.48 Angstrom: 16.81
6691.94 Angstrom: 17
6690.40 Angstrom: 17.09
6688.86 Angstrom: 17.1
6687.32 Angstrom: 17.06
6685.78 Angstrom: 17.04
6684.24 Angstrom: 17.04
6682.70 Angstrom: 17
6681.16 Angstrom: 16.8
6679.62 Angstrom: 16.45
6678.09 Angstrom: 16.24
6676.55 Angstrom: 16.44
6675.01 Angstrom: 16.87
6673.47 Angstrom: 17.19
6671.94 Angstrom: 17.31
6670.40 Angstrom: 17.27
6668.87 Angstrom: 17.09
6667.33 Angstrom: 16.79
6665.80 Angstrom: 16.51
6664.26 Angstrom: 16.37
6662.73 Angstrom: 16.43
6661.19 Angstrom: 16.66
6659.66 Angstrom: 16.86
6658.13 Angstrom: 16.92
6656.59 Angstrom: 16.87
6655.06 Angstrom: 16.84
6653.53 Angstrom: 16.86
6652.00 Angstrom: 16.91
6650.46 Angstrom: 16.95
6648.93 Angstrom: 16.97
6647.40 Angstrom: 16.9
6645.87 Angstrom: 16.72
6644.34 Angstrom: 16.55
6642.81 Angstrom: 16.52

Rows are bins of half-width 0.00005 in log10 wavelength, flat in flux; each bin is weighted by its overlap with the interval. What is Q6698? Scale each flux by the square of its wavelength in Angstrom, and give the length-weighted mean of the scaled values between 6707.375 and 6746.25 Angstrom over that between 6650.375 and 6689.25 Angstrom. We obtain 1.0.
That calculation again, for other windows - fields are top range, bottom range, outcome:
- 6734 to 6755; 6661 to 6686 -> 1.02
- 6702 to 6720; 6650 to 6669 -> 0.99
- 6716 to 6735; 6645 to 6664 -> 1.03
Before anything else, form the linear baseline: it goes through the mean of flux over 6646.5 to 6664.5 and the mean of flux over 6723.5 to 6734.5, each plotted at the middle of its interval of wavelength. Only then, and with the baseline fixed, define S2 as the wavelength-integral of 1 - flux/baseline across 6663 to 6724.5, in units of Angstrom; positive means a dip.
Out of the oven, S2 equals 1.2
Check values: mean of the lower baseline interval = 16.8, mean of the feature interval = 16.7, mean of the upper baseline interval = 17.2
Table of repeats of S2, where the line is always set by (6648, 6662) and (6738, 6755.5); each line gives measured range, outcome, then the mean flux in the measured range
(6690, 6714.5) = 0.2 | 16.6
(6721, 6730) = -0.2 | 17.1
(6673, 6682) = 0.1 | 16.6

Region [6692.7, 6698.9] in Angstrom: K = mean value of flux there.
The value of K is 16.6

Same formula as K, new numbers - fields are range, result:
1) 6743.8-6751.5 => 16.6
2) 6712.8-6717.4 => 16.2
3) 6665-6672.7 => 17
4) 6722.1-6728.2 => 17.1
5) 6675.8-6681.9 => 16.5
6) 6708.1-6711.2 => 16.4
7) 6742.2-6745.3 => 16.6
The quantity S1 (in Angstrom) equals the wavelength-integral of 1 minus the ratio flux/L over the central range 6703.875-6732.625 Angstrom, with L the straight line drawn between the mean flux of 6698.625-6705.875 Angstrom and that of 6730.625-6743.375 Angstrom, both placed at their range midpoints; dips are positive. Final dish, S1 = 0.3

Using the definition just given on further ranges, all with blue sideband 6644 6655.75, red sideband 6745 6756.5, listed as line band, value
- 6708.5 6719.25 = 0.3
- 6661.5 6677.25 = 0.0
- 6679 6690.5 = -0.1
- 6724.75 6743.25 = -0.4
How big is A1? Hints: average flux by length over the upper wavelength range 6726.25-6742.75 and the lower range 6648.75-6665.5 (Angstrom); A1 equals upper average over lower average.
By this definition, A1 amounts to 1.0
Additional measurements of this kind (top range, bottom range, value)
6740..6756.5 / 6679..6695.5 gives 0.98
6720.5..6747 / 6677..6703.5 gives 1.01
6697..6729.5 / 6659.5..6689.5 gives 0.99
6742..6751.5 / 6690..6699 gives 0.99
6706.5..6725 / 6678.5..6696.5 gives 0.97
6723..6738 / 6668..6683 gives 1.02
